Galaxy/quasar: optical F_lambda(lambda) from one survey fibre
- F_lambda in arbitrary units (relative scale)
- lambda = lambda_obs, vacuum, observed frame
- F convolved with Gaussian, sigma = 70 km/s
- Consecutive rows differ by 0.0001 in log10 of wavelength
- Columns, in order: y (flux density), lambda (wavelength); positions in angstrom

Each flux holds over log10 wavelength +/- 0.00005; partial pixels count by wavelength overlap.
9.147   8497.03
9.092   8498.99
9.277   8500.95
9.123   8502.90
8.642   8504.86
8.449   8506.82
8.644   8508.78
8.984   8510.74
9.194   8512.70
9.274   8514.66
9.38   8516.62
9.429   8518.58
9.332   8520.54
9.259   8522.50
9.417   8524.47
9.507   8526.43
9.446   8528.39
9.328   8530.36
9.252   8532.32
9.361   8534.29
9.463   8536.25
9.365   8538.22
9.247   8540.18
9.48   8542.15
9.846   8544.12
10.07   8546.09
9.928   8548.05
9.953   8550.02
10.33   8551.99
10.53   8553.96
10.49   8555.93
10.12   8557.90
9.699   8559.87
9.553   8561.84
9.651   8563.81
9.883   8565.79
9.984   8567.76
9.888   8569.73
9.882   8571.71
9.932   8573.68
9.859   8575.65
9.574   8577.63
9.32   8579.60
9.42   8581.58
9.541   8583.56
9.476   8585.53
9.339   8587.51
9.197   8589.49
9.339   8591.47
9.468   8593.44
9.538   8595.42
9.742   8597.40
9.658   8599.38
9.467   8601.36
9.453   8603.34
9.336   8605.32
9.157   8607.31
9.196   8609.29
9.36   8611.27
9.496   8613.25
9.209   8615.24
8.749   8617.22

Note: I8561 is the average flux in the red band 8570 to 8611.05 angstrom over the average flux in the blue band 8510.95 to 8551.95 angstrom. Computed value 1.0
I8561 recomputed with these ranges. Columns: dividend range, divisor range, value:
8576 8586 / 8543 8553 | 0.95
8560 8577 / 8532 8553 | 1.01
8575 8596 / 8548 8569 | 0.94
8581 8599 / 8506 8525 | 1.04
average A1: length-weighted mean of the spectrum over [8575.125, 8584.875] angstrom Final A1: 9.52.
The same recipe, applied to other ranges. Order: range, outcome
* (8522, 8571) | 9.73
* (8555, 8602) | 9.67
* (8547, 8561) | 10.1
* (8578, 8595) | 9.4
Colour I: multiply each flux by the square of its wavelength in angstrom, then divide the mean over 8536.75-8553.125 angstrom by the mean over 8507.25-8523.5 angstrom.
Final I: 1.07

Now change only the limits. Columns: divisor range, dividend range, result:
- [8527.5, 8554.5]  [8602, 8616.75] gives 0.98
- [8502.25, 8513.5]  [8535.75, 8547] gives 1.09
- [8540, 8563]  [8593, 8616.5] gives 0.96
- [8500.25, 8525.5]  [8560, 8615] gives 1.07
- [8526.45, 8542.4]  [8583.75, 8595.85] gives 1.02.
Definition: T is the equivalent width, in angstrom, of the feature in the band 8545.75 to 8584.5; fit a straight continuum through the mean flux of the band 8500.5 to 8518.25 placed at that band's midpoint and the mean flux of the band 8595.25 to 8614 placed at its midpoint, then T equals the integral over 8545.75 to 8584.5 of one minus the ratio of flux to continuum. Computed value -2.6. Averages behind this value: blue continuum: 9.01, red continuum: 9.44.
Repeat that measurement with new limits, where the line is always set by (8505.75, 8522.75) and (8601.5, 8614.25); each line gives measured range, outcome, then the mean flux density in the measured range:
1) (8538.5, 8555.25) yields -1.3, 9.91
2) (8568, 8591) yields -0.8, 9.59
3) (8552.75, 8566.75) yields -1.2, 9.99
